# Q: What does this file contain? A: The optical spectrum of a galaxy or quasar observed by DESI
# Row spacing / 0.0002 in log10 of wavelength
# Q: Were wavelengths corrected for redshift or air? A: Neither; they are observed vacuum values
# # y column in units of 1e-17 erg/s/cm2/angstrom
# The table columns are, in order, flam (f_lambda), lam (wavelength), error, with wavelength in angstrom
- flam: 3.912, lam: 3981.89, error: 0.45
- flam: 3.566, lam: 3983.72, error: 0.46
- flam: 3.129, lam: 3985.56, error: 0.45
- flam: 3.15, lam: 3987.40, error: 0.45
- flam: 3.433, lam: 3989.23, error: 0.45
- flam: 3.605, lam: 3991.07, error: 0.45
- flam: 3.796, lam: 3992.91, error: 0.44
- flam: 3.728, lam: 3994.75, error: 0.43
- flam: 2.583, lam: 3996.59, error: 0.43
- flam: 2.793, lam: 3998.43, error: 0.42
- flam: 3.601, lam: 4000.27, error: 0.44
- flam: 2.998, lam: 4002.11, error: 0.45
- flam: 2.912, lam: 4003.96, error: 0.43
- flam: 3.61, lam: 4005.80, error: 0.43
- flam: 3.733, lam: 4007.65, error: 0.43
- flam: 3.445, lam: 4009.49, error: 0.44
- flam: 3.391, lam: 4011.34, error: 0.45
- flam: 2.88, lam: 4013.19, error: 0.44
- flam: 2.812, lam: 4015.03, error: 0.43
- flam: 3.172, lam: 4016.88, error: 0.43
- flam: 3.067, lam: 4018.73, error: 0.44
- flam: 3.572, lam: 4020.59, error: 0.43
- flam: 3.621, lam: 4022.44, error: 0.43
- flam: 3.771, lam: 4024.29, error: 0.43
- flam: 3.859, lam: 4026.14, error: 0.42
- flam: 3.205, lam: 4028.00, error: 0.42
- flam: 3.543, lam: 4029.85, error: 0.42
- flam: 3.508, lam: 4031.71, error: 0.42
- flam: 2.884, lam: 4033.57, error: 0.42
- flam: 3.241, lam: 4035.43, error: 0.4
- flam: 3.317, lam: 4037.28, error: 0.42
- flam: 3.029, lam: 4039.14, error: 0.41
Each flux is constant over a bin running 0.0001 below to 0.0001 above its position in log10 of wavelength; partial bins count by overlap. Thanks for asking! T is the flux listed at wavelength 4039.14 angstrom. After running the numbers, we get 3.029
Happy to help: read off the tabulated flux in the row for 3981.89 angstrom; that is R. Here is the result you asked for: 3.912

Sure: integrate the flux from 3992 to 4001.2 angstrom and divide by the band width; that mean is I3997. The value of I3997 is 3.3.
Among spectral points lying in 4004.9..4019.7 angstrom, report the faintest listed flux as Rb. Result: 2.812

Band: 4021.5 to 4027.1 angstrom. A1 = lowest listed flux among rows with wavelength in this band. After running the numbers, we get 3.621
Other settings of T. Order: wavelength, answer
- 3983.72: 3.566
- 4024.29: 3.771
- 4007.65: 3.733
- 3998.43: 2.793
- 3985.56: 3.129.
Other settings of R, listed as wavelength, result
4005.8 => 3.61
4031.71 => 3.508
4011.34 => 3.391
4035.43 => 3.241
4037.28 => 3.317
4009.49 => 3.445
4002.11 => 2.998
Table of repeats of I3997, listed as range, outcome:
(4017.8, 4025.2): 3.51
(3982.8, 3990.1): 3.32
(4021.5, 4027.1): 3.75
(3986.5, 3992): 3.4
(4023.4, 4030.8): 3.59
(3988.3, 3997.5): 3.43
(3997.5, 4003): 3.13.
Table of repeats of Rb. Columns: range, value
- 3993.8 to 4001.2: 2.583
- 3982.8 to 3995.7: 3.129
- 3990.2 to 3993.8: 3.605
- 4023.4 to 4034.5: 2.884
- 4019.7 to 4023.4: 3.572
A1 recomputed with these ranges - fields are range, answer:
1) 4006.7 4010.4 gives 3.445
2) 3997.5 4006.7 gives 2.793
